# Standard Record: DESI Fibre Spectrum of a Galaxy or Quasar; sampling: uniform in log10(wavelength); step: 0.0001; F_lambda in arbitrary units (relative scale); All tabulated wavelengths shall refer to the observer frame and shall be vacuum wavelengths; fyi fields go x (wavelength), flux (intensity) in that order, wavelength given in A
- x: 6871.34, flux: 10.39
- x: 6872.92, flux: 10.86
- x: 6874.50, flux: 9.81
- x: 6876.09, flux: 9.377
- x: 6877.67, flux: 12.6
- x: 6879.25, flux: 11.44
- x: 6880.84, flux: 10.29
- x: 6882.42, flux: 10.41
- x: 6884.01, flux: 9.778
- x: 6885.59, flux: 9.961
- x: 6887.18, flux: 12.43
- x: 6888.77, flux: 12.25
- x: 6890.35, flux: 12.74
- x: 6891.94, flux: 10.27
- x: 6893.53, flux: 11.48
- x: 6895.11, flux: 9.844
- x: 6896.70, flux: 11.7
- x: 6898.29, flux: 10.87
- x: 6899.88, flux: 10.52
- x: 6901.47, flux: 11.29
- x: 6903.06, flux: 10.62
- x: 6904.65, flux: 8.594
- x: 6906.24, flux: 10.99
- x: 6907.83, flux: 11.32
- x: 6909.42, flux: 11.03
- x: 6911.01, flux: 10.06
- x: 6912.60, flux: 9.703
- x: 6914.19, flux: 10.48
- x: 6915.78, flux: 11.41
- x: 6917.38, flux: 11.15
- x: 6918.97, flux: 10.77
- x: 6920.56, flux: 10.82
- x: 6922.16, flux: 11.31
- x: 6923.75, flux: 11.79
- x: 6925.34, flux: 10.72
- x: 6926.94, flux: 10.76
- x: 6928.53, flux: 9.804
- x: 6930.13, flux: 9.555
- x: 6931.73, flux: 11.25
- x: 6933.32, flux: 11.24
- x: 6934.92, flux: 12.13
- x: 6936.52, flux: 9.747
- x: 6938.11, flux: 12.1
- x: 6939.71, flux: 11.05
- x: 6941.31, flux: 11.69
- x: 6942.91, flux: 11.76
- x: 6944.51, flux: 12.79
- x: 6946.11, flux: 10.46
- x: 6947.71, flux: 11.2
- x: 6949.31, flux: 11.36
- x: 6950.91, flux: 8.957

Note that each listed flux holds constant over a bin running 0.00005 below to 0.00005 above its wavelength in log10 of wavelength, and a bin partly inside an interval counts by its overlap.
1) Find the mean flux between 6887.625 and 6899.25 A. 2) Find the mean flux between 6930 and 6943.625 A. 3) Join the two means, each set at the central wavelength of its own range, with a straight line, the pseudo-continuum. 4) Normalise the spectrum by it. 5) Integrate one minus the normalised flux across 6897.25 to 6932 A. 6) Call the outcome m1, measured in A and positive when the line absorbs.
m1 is 1.9 A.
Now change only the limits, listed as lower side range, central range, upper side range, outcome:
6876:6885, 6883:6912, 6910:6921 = -0.47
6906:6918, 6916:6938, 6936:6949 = 0.31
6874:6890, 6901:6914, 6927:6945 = 0.69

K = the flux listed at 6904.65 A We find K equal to 8.594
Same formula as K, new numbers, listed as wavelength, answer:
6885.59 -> 9.961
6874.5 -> 9.81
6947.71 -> 11.2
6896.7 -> 11.7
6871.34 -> 10.39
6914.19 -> 10.48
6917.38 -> 11.15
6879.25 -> 11.44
